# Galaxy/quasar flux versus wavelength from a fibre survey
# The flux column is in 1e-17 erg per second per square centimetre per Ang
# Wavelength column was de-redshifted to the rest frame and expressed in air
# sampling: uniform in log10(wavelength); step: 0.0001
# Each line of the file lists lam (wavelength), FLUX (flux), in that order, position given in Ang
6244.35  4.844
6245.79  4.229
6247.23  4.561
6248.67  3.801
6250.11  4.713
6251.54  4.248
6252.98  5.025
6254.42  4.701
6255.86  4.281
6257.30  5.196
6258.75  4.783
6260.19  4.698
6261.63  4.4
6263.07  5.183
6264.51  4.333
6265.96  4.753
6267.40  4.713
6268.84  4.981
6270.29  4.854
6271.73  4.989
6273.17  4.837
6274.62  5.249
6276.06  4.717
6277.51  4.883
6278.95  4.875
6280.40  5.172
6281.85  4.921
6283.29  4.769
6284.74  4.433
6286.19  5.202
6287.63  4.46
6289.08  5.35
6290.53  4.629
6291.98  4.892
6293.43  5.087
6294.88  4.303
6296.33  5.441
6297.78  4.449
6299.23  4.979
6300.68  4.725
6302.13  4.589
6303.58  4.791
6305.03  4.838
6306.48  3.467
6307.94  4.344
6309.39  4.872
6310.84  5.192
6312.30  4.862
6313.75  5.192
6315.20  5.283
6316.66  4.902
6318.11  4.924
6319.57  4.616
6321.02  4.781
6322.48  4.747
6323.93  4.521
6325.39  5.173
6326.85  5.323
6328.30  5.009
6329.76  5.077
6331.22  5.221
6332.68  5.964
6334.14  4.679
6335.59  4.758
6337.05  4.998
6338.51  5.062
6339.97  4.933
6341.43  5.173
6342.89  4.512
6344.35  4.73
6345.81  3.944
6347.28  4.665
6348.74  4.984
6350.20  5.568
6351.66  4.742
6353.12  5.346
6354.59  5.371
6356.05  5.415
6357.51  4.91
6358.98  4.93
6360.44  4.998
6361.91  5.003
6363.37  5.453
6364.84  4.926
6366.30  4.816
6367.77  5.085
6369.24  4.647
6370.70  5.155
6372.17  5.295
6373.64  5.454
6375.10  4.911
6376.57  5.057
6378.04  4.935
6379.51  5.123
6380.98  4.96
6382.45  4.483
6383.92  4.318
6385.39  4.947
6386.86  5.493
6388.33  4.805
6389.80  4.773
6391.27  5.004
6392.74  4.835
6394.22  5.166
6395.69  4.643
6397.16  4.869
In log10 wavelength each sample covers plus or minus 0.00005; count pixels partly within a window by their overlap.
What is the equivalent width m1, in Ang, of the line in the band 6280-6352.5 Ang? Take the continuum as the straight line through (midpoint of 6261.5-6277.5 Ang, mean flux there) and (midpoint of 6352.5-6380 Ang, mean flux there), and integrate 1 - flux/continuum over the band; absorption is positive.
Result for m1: 1.4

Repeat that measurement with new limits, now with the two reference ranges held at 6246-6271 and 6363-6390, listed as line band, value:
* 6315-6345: -0.7 Ang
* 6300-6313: 0.4 Ang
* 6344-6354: 0.1 Ang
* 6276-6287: -0.4 Ang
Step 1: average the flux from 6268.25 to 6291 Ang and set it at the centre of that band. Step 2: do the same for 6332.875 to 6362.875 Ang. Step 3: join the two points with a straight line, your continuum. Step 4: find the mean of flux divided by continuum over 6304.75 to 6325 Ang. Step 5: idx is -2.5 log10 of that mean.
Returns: 0.04 mag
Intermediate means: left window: 4.9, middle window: 4.76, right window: 4.96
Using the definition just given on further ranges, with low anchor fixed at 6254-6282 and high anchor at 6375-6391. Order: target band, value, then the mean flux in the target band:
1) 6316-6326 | 0.011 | 4.81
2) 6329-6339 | -0.053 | 5.11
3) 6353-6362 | -0.055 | 5.13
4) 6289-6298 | -0.006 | 4.87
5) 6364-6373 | -0.024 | 4.99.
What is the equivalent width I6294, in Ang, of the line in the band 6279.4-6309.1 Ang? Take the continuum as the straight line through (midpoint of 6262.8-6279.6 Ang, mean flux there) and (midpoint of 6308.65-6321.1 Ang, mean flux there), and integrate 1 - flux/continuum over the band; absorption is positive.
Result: 1.0 Ang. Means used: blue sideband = 4.86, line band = 4.74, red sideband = 4.97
